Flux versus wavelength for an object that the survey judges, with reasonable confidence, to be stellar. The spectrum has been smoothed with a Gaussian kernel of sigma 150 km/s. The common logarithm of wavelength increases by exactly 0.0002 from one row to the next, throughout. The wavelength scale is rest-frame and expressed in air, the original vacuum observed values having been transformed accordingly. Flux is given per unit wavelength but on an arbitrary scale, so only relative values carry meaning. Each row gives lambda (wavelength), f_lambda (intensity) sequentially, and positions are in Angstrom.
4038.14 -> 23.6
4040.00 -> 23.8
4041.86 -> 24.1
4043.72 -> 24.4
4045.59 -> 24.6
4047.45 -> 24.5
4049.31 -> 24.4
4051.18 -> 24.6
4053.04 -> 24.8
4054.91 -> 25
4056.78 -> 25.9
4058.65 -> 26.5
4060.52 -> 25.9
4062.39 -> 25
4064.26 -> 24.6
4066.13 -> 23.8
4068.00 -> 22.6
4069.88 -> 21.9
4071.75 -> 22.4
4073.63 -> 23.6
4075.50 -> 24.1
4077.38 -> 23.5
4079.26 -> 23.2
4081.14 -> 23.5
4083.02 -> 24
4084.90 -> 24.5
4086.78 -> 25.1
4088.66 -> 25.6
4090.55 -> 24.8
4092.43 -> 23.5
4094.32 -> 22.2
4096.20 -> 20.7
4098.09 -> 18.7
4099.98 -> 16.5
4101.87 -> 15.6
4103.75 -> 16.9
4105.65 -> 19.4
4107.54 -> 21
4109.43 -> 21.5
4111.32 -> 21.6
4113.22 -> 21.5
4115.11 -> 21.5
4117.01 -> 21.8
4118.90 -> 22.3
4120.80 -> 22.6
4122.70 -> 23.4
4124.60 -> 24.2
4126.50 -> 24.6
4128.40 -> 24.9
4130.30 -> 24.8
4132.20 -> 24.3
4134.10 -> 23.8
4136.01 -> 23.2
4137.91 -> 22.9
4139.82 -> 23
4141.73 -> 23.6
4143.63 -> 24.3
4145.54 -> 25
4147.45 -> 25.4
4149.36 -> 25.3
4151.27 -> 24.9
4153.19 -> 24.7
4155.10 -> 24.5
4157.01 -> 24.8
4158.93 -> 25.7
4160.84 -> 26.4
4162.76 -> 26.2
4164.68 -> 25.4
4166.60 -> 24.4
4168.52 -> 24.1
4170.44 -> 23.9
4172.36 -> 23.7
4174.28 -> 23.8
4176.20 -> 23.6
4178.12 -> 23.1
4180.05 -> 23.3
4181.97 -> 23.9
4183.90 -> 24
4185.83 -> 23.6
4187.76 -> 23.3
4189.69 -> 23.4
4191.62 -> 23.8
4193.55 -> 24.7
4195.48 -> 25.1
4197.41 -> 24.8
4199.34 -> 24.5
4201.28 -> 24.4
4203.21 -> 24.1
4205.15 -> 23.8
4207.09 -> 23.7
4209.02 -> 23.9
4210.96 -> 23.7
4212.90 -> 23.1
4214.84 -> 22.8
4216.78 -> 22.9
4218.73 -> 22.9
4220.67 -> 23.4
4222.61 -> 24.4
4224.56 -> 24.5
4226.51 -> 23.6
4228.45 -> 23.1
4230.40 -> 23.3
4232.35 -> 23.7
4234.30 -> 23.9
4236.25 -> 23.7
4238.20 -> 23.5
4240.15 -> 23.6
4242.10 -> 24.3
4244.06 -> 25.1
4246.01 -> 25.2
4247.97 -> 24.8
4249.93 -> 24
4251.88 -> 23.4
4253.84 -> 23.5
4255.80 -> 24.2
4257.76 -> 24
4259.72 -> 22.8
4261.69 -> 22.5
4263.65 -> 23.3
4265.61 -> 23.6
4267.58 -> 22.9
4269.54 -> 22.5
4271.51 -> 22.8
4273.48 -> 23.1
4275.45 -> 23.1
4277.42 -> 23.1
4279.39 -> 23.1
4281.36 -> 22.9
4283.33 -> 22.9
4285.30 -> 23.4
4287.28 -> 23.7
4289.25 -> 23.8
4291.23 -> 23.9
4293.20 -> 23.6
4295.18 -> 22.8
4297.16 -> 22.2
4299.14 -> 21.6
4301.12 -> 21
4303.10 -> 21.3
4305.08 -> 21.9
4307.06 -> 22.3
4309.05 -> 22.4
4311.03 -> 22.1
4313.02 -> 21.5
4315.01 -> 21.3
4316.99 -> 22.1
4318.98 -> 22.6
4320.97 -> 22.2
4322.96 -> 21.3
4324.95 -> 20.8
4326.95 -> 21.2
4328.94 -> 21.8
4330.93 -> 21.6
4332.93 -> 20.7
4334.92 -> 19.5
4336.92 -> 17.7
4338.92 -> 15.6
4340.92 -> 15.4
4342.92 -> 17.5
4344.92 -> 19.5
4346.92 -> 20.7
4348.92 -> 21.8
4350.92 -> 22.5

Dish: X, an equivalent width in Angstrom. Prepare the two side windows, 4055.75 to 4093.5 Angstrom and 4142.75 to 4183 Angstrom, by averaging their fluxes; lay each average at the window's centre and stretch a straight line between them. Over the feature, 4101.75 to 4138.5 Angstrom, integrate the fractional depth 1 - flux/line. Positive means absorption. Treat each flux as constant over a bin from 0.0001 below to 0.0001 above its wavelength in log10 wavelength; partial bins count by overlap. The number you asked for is 3.3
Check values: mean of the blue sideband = 24.2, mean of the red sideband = 24.6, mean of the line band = 22.2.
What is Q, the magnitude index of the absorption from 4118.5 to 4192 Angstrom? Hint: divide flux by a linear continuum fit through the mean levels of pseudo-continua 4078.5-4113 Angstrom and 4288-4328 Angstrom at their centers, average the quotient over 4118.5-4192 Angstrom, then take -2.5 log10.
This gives -0.117 mag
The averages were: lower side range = 21.6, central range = 24.2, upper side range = 22.1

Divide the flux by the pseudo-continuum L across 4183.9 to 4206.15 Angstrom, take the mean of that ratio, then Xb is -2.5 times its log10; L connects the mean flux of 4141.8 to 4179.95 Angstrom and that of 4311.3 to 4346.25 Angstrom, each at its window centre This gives -0.018 mag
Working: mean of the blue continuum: 24.6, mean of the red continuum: 20.2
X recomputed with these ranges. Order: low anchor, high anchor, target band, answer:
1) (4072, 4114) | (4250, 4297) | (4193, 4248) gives -2.61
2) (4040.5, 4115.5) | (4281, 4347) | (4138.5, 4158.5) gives -1.87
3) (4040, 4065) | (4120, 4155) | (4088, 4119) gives 4.64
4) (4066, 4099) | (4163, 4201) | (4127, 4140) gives -0.15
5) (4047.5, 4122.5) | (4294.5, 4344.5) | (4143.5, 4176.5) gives -4.02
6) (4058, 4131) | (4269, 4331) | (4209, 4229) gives -0.88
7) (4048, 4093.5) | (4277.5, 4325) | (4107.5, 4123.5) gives 1.31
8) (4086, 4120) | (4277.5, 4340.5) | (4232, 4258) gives -3.07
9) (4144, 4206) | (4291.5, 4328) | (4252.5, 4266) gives -0.32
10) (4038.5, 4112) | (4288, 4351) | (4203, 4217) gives -0.97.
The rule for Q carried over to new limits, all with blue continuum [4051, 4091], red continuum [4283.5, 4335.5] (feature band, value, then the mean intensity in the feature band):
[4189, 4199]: -0.058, 24.4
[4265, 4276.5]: -0.026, 23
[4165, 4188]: -0.022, 23.8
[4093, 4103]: 0.262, 18.9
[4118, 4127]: 0.021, 23.4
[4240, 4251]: -0.088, 24.6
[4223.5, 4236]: -0.041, 23.7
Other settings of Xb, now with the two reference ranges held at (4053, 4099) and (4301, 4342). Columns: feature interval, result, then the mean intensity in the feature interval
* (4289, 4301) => -0.08 mag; 22.8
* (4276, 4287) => -0.09 mag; 23.1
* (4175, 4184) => -0.05 mag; 23.6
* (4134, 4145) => -0.02 mag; 23.5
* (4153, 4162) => -0.11 mag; 25.3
